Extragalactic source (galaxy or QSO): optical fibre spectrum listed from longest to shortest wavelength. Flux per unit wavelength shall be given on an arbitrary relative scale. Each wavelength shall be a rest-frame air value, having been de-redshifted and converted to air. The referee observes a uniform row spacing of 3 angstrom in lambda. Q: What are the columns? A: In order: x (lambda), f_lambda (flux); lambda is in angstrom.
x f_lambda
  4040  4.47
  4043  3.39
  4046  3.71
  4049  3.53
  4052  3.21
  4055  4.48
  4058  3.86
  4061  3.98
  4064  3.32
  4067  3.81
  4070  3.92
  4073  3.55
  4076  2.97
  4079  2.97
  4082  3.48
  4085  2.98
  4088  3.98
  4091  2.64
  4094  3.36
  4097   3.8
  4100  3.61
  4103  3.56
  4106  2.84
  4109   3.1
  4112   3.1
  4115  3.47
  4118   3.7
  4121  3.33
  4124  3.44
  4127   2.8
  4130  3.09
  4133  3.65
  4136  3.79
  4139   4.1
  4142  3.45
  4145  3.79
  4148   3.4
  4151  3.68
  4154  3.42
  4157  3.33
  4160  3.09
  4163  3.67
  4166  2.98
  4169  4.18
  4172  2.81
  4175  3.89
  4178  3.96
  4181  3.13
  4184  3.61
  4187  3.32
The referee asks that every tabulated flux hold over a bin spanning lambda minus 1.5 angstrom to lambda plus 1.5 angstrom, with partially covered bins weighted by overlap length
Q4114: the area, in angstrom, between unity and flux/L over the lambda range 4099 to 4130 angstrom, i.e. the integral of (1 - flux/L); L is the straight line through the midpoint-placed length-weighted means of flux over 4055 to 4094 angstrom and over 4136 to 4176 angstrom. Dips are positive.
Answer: 2.0 angstrom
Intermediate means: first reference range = 3.49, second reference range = 3.53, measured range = 3.28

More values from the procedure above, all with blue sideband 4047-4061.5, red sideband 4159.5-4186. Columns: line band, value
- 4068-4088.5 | 1.90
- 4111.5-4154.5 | 1.22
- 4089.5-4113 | 2.69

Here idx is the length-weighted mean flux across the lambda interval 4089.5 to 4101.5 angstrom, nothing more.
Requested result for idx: 3.35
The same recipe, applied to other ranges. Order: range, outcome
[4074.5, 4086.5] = 3.1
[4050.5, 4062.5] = 3.88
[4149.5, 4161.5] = 3.38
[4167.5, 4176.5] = 3.63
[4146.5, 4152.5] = 3.54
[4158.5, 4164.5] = 3.38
